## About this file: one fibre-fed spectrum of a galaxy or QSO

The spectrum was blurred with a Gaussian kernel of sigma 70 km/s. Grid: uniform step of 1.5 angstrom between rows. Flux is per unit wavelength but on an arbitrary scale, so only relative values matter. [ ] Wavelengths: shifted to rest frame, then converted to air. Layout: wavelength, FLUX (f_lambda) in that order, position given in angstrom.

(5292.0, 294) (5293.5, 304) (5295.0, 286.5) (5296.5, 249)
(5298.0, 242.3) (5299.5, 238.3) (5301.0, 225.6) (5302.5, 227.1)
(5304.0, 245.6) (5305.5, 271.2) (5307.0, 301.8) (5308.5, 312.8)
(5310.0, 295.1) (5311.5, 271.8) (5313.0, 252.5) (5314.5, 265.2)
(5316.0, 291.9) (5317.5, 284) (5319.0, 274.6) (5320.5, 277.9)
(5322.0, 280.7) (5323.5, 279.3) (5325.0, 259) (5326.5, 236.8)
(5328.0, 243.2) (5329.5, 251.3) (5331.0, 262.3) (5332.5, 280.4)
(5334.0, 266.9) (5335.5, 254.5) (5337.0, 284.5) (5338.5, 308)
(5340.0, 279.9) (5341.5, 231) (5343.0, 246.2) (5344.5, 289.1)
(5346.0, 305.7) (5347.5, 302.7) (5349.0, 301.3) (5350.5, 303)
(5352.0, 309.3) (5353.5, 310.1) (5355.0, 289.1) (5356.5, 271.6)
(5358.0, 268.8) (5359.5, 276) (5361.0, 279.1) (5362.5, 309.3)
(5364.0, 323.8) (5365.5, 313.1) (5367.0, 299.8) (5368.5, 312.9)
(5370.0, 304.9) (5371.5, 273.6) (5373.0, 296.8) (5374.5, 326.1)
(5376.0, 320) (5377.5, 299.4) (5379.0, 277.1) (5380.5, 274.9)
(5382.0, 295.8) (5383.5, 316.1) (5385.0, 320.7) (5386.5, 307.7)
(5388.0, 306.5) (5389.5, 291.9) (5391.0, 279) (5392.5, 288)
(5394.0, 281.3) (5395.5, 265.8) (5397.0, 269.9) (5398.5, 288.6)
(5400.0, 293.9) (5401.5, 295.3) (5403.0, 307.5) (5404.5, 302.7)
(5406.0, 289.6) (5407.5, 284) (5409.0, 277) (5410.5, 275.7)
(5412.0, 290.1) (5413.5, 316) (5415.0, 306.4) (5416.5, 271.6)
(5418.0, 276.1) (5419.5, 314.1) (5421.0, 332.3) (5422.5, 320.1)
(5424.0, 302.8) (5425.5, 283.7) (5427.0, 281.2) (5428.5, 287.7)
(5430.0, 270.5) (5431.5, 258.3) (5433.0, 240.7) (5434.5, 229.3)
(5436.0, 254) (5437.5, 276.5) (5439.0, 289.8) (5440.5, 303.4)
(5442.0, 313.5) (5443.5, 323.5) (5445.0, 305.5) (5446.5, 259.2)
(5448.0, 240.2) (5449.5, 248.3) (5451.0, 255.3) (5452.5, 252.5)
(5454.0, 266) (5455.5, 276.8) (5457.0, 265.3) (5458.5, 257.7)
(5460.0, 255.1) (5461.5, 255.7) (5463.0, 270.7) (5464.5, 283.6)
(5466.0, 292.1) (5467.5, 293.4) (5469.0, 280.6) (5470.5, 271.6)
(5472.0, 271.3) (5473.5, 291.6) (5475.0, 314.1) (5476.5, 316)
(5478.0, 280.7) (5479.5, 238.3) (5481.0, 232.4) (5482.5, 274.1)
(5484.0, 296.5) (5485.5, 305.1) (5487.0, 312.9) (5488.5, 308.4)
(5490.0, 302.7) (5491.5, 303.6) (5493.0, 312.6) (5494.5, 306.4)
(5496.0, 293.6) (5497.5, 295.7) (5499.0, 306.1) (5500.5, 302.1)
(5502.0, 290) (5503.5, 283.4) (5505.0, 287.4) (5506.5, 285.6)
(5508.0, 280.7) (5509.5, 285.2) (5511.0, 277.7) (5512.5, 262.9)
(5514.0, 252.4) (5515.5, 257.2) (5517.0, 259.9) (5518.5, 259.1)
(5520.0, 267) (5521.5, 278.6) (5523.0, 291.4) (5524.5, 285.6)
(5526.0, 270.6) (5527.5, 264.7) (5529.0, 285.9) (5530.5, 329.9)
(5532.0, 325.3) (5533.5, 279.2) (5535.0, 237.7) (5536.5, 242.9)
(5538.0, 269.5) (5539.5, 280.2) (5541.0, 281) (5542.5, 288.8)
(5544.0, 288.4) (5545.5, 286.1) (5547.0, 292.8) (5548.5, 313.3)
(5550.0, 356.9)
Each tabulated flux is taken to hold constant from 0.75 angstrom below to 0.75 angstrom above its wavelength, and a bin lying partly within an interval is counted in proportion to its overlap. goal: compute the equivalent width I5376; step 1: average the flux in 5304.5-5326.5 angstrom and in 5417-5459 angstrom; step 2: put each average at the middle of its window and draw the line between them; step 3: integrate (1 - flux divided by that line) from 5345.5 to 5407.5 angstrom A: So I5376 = -4.0 angstrom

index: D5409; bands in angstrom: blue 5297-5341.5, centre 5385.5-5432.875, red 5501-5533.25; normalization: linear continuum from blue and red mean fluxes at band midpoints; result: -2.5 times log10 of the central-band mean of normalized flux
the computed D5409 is -0.07 mag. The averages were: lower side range 267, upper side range 280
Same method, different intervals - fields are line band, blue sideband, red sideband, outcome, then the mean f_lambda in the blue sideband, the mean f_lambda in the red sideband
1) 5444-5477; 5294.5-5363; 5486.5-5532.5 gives 0.039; 274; 288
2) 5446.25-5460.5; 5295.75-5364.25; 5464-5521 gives 0.100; 274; 285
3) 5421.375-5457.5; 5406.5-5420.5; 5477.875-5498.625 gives 0.057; 291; 291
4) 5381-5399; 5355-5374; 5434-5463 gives -0.020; 294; 270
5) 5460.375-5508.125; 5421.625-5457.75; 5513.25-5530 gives -0.060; 275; 271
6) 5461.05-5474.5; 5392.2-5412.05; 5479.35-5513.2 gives 0.033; 286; 290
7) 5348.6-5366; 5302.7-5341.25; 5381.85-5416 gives -0.053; 272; 293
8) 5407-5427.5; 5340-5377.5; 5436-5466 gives -0.054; 294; 274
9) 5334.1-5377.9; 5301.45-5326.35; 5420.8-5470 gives -0.071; 273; 276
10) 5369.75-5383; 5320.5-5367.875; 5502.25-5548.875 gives -0.059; 281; 279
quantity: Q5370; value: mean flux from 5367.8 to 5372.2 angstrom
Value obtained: 297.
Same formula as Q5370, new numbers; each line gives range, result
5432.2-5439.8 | 258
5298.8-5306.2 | 241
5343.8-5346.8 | 298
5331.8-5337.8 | 272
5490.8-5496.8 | 304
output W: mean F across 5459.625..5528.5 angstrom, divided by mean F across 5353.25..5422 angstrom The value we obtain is 1.0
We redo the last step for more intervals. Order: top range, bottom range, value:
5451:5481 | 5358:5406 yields 0.92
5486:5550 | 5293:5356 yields 1.05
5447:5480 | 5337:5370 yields 0.93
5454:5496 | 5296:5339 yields 1.07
